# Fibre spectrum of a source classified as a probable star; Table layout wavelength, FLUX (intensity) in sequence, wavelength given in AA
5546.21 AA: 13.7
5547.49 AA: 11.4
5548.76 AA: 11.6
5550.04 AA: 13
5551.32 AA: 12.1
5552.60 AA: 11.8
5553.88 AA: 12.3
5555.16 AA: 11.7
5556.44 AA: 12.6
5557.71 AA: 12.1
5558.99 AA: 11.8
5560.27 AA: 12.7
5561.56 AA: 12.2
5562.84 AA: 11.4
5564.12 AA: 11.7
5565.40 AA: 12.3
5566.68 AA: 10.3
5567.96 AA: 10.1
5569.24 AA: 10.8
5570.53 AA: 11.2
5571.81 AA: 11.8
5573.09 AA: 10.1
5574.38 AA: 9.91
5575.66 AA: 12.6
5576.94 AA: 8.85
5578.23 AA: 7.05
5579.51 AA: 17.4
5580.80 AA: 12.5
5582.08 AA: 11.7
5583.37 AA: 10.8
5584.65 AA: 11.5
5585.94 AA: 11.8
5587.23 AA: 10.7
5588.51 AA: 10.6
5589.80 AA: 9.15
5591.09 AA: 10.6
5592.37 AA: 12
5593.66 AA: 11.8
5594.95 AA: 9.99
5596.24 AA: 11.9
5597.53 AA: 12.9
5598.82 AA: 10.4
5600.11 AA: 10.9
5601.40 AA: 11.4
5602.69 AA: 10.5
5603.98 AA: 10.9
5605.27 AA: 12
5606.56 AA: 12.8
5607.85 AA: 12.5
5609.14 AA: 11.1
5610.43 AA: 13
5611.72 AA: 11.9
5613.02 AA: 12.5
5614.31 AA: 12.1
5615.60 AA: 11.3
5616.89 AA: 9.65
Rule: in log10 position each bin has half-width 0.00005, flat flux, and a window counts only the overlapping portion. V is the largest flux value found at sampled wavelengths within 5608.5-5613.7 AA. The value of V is 13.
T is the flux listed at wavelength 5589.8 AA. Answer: 9.15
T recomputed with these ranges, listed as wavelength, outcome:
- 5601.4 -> 11.4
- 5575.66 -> 12.6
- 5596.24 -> 11.9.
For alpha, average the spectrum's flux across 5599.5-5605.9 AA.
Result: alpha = 11.1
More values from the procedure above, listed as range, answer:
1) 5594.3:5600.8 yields 11.2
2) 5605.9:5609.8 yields 12.2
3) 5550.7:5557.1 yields 12.1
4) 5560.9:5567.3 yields 11.6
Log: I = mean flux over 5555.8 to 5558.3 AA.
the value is 12.4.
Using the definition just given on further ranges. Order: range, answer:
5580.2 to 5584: 11.7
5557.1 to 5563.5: 12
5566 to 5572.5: 10.9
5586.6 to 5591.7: 10.3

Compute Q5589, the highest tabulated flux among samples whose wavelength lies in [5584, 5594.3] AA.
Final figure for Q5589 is 12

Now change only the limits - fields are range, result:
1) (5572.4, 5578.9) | 12.6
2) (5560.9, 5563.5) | 12.2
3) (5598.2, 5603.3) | 11.4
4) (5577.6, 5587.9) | 17.4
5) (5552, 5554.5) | 12.3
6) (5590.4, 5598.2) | 12.9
